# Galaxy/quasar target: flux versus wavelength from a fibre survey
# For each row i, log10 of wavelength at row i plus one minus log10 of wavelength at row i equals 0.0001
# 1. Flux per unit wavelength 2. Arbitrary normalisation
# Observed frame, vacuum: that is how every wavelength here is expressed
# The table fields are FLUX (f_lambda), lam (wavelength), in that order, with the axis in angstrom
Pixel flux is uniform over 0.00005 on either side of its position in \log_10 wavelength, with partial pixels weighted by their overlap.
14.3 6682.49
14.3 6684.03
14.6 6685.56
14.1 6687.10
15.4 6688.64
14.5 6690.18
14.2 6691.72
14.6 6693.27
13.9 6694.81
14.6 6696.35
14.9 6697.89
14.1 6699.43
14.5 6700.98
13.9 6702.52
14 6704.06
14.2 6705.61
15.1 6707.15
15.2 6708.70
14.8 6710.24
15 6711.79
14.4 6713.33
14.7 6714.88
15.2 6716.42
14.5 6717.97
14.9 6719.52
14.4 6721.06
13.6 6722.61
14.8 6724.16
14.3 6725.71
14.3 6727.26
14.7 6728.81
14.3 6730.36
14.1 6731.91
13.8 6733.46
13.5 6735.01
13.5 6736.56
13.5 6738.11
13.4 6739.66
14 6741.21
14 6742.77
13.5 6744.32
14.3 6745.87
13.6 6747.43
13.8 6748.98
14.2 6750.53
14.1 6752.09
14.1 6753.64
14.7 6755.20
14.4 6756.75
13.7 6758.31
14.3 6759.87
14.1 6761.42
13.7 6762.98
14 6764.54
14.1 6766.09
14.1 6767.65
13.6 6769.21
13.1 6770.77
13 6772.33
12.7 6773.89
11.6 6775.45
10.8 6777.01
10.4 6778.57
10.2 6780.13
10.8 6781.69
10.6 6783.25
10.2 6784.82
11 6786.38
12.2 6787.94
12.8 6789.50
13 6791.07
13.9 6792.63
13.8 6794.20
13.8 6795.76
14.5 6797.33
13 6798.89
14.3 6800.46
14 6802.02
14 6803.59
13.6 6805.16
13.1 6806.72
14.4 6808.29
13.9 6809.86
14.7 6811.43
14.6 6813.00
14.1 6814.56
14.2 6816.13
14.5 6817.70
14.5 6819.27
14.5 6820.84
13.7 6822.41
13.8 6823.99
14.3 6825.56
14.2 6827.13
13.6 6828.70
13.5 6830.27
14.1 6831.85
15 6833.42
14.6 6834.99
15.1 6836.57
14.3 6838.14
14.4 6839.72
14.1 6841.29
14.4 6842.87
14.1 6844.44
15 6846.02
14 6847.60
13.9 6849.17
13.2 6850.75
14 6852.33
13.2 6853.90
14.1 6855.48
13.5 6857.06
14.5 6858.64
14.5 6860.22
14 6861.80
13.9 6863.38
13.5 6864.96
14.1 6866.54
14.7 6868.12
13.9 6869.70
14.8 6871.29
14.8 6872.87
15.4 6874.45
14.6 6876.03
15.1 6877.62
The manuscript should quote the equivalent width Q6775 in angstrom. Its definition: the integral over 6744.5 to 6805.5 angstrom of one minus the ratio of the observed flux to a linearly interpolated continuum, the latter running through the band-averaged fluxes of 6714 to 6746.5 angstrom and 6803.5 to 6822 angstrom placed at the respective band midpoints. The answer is 4.47 angstrom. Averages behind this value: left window 14.2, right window 14.2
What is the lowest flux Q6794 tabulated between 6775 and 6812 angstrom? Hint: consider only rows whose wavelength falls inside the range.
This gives 10.2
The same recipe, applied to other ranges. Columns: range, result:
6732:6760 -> 13.4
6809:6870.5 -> 13.2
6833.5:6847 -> 14.1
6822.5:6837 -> 13.5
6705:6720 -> 14.2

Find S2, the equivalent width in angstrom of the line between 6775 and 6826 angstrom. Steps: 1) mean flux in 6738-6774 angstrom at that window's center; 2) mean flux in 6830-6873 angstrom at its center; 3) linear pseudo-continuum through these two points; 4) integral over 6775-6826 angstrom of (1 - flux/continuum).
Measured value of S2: 3.26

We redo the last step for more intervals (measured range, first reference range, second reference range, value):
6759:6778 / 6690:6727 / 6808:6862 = 1.5 angstrom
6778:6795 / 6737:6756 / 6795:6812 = 2.7 angstrom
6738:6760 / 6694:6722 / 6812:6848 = 0.8 angstrom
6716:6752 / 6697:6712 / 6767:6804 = -0.7 angstrom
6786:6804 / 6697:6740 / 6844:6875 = 1.1 angstrom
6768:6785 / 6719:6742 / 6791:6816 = 2.8 angstrom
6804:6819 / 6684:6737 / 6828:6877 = 0.2 angstrom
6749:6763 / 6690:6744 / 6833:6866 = 0.1 angstrom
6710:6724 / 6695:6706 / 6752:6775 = -0.4 angstrom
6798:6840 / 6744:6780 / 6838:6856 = -0.9 angstrom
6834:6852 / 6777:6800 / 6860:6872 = -1.0 angstrom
